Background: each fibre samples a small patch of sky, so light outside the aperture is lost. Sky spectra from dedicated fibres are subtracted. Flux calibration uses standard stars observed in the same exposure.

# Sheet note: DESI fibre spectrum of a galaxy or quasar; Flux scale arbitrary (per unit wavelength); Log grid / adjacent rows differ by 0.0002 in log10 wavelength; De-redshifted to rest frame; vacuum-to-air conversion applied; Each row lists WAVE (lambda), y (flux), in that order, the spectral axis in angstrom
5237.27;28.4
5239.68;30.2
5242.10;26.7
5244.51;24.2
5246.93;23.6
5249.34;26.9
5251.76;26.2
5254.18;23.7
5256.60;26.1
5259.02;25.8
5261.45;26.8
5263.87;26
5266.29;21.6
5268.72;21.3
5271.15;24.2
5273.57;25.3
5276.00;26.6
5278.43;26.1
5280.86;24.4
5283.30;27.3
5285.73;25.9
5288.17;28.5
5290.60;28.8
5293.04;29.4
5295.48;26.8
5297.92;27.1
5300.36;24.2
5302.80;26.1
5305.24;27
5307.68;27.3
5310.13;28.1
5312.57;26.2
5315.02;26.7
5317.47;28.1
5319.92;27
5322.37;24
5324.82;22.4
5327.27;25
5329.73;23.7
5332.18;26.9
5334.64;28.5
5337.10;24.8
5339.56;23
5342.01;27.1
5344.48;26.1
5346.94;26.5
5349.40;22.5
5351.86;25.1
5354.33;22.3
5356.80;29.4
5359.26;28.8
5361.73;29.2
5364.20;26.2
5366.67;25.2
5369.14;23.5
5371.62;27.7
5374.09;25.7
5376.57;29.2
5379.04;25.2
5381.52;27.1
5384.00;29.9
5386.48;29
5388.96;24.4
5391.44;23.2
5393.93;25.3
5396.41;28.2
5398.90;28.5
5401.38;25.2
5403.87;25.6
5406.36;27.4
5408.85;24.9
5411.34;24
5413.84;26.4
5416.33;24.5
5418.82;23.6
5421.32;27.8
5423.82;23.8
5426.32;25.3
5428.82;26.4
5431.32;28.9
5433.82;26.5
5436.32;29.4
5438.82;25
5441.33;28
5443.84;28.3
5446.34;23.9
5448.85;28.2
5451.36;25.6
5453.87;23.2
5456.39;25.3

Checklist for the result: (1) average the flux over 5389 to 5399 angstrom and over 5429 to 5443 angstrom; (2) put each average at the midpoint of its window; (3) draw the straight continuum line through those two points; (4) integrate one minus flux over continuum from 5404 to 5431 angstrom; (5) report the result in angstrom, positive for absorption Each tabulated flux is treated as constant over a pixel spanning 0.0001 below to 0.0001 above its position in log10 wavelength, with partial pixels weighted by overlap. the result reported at 1.2 angstrom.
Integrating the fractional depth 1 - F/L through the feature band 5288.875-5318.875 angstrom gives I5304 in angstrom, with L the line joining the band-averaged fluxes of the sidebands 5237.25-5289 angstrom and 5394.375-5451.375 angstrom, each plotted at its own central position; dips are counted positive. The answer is -1.6 angstrom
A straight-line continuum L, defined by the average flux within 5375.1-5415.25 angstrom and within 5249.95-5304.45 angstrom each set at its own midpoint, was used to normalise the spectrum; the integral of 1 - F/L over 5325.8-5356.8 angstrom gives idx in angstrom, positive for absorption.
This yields 1.1 angstrom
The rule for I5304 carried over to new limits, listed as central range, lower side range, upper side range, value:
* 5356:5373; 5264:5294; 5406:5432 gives -0.9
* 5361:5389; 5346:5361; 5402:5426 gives -1.4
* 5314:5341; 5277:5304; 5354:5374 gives 1.3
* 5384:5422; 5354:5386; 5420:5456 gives 1.1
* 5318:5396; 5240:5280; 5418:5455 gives -0.5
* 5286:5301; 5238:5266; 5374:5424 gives -0.9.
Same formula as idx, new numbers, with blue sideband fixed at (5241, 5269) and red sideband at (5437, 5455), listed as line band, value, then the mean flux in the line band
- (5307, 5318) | -0.81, 27.2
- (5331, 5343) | -0.25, 26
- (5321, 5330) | 0.57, 23.8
